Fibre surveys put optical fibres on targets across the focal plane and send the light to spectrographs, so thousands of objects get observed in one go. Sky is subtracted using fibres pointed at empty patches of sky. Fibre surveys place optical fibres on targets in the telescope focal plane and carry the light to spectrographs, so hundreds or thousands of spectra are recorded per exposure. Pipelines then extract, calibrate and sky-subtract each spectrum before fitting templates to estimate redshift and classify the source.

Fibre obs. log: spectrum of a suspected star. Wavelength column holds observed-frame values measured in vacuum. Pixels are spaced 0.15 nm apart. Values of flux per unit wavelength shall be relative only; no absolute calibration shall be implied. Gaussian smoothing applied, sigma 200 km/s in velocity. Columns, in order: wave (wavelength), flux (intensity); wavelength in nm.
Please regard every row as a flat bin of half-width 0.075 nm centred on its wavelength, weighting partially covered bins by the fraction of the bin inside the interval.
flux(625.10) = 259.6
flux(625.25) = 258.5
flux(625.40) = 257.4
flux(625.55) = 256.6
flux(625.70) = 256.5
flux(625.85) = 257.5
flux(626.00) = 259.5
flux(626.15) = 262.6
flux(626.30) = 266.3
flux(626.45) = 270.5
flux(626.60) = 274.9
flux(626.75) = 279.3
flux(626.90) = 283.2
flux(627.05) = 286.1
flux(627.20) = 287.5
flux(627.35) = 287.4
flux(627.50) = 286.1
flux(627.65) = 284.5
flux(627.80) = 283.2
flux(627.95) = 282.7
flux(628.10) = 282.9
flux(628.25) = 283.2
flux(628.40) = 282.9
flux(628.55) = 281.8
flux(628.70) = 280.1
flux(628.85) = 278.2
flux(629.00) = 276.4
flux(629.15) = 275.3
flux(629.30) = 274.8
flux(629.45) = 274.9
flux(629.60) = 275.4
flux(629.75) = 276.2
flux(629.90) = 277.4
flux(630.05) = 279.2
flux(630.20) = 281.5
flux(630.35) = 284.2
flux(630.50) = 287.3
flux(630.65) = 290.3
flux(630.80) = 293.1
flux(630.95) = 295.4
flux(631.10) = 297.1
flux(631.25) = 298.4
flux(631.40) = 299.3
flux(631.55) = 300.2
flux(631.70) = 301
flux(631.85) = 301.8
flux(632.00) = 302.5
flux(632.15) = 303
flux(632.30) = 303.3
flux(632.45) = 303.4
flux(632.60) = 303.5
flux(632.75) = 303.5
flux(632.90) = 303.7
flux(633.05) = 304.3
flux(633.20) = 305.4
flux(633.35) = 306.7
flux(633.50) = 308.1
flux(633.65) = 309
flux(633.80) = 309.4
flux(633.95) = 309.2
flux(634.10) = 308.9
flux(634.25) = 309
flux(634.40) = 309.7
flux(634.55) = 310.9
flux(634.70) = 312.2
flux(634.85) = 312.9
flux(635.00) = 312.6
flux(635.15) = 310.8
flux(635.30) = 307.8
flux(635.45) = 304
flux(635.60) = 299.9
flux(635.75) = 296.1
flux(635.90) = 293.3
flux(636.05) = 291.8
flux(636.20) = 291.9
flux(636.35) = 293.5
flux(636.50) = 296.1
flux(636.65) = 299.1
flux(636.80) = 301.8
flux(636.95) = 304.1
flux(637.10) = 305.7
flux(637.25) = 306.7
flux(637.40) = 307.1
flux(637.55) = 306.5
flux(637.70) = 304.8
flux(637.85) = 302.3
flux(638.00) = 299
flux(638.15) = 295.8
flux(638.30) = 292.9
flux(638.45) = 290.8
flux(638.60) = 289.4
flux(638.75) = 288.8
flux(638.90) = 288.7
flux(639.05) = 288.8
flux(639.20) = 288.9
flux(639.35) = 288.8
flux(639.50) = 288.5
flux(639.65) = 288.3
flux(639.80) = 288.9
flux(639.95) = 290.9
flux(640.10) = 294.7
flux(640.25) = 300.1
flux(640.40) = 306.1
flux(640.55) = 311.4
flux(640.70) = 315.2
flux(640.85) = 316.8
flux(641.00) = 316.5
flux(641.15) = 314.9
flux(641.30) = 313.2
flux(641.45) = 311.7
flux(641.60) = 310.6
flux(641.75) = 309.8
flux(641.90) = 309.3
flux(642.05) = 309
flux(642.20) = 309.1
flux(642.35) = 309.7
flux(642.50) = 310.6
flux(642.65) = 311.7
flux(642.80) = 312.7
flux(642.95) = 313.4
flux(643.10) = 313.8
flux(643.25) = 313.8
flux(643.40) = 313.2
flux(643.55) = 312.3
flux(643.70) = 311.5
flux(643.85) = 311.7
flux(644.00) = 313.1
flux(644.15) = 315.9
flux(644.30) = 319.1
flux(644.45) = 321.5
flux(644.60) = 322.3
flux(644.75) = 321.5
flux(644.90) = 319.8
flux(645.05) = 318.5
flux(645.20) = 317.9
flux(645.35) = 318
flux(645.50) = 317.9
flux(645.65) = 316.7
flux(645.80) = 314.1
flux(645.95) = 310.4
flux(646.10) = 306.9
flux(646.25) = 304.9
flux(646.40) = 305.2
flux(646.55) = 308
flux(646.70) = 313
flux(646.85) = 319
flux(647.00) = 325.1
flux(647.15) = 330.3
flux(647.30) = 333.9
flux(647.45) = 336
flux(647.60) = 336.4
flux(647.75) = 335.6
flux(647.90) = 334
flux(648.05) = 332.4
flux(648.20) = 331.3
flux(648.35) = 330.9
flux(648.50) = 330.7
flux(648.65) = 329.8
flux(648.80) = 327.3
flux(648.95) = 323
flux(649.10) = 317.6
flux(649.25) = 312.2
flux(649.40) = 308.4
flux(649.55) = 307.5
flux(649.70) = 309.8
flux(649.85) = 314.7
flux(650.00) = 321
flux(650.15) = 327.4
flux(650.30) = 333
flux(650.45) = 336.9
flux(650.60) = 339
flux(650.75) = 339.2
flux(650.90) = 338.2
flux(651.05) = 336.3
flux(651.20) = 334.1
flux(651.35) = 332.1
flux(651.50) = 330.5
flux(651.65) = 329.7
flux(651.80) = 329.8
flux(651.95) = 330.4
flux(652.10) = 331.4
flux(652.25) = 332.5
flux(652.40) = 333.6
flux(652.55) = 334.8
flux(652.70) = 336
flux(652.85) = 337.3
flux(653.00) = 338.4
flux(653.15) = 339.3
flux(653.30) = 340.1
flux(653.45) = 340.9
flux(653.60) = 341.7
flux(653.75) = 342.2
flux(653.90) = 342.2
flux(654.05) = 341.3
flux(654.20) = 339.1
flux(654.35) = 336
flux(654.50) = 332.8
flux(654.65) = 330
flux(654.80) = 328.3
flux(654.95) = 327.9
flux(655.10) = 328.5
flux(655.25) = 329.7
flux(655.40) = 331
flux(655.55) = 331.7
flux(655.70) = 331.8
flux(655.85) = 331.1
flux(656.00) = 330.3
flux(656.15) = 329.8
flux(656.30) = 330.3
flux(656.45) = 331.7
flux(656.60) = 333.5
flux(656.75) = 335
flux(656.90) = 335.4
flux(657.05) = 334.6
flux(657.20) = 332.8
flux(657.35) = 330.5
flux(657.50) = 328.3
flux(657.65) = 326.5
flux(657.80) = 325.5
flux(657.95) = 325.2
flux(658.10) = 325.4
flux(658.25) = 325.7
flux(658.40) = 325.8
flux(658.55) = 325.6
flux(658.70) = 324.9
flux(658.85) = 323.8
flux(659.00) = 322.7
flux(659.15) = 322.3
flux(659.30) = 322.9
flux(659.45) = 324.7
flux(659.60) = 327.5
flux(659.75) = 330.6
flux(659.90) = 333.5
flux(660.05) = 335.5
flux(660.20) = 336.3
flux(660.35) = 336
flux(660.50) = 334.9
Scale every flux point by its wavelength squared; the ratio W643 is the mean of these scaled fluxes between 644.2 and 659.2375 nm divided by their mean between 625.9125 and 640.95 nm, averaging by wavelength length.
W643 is 1.2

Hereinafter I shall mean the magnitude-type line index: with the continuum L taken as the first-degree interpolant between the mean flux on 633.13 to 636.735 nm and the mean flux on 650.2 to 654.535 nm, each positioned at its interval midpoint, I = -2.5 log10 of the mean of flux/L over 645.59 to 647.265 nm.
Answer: 0.037 mag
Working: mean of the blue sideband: 305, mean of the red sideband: 336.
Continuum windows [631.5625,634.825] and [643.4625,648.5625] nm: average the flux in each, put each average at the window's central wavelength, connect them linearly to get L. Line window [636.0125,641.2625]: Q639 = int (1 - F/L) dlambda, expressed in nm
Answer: 0.22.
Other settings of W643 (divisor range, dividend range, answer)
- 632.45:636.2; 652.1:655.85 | 1.17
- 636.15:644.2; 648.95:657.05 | 1.14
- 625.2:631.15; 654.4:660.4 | 1.30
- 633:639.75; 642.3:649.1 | 1.09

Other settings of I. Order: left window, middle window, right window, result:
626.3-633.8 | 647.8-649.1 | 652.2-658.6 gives -0.03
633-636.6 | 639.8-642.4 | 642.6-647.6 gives 0.01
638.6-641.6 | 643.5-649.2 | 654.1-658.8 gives -0.03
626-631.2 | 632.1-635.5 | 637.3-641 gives -0.07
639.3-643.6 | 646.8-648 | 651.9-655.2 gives -0.03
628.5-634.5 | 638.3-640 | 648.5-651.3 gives 0.07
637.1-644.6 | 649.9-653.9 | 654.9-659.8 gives -0.05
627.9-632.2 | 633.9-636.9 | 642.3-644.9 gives -0.02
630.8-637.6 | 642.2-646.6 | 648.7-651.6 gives 0.01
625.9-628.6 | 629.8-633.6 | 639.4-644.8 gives -0.03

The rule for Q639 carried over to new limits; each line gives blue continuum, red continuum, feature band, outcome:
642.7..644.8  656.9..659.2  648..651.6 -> -0.07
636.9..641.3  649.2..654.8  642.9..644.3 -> -0.01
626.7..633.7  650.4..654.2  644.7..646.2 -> 0.03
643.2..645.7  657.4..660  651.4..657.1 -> -0.19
